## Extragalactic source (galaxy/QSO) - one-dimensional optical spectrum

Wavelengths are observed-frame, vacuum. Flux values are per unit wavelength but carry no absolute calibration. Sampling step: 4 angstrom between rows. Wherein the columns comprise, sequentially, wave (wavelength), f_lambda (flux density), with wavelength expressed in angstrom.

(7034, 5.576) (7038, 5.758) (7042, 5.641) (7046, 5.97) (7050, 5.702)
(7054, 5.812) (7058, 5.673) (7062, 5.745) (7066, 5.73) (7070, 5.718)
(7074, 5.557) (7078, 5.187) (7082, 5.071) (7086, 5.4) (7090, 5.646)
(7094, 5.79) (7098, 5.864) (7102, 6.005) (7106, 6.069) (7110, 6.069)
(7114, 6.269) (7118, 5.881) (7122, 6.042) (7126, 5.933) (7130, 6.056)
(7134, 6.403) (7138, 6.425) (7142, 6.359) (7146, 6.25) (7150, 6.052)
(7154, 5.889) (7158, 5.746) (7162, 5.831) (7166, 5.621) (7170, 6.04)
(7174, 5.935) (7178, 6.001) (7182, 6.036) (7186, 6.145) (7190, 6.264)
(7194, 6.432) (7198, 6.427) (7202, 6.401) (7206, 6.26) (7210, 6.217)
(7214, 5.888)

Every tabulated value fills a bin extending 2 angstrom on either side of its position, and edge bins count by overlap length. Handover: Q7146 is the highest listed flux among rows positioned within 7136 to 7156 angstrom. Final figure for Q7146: 6.425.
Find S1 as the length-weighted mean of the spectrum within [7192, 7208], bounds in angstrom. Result 6.38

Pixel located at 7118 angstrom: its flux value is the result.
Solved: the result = 5.881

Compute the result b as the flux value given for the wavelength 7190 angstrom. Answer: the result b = 6.264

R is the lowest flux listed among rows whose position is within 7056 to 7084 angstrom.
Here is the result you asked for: 5.071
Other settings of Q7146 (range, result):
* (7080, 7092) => 5.646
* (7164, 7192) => 6.264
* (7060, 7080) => 5.745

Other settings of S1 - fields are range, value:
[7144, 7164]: 5.95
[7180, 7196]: 6.22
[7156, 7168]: 5.73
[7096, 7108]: 5.98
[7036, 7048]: 5.79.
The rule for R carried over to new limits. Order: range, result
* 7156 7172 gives 5.621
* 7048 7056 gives 5.702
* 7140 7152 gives 6.052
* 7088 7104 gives 5.646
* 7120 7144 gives 5.933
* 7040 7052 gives 5.641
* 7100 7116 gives 6.005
